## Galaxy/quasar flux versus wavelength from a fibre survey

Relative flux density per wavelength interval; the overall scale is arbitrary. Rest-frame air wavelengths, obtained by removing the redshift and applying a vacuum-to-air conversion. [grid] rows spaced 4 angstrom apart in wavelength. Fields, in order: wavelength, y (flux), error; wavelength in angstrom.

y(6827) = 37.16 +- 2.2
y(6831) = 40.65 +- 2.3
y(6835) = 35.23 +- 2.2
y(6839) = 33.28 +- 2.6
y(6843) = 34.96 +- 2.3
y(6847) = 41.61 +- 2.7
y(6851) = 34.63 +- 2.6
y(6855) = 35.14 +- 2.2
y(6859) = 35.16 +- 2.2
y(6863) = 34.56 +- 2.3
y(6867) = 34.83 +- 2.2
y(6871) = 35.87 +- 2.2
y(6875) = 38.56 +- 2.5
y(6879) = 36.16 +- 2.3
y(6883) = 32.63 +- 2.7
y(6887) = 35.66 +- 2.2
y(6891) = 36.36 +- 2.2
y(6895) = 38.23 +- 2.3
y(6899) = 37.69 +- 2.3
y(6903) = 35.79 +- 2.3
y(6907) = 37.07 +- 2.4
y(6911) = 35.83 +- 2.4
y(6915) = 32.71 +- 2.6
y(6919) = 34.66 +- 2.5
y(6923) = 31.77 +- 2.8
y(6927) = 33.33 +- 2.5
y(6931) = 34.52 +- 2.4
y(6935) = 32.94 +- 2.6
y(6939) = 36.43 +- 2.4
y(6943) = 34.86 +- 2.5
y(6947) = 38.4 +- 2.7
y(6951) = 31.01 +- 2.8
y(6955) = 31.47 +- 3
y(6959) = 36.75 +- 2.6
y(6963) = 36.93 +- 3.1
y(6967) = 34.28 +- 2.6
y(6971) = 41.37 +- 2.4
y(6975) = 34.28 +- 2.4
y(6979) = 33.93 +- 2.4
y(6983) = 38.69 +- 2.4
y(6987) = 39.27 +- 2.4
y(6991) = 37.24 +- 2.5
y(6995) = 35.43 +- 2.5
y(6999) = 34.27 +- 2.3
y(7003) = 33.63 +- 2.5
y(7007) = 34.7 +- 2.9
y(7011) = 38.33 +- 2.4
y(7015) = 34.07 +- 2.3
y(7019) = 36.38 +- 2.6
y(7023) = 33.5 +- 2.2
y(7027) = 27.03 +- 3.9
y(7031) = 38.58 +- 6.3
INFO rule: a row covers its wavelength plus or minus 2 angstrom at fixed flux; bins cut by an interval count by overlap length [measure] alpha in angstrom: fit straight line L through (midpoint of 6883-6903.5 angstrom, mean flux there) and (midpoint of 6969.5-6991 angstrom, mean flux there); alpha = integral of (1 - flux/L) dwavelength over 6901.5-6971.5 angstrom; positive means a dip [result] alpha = 3.9 angstrom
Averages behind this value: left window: 36.4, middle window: 34.9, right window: 37.4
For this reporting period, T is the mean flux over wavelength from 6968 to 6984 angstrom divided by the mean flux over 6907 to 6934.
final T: 1.08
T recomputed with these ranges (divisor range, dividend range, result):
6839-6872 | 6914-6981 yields 0.97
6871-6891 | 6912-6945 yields 0.95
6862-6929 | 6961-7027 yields 1.01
